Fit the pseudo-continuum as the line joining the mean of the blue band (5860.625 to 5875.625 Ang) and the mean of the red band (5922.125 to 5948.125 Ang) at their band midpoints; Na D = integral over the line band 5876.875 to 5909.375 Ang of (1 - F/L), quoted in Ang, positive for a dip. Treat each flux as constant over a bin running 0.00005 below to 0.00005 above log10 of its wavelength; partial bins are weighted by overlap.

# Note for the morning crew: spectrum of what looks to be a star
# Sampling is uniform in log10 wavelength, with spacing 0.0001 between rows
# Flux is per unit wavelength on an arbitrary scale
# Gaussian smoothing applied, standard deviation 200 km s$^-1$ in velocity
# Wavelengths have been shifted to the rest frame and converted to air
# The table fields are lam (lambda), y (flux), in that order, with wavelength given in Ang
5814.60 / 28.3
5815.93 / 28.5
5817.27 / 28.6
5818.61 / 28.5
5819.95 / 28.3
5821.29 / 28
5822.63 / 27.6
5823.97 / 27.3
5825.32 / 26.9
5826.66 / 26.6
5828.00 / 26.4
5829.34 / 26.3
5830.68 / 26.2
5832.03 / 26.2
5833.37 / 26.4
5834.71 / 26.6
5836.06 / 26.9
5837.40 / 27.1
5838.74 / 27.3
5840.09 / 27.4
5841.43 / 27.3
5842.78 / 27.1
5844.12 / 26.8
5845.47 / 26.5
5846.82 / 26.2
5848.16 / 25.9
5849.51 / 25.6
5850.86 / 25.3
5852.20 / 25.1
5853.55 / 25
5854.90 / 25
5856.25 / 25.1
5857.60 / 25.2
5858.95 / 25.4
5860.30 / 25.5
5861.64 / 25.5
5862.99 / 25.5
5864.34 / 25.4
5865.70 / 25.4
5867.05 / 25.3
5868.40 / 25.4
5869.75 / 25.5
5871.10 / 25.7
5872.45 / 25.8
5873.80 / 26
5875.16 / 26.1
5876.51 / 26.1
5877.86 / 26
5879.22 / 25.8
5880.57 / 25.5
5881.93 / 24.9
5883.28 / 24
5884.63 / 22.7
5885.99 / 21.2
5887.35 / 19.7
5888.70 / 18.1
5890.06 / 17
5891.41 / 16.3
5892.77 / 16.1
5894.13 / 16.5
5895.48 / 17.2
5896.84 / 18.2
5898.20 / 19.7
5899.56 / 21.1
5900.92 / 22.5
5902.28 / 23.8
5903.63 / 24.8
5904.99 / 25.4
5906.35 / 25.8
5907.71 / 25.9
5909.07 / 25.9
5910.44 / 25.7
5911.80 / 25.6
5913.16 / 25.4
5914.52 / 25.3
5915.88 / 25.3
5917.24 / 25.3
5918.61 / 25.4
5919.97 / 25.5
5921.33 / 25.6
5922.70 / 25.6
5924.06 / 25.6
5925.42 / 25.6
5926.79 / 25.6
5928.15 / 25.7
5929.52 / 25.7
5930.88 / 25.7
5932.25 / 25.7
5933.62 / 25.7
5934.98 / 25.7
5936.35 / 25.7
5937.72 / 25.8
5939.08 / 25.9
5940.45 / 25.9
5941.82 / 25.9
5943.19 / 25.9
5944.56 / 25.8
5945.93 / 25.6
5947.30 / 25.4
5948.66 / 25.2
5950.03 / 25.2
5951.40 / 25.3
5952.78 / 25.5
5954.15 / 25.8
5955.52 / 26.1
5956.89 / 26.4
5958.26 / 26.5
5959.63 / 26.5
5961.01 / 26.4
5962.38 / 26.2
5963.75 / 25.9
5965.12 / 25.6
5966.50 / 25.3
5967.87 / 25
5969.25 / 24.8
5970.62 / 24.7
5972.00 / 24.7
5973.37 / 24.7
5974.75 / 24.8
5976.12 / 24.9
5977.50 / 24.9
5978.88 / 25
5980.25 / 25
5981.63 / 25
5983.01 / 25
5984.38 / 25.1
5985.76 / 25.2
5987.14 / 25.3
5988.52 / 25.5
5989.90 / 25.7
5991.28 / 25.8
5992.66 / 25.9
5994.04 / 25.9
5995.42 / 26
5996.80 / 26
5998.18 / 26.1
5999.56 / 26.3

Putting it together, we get 4.83 Ang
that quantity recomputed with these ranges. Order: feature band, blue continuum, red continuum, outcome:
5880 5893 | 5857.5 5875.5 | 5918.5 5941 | 2.5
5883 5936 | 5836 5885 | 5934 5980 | 4.9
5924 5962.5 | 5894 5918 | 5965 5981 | -2.4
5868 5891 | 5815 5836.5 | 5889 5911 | -0.8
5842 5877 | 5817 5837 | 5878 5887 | -0.6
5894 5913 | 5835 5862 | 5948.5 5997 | 2.1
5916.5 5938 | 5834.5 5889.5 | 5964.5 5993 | -0.4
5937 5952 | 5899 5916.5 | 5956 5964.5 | 0.1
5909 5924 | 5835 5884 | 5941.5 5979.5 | 0.1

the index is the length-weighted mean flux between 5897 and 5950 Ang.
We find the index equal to 25.1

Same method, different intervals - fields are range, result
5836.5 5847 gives 27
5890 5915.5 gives 22.2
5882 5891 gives 20.6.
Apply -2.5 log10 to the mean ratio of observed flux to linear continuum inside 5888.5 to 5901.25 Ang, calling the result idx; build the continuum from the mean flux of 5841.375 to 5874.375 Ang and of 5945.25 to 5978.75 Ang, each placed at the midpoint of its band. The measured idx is 0.373 mag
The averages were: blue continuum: 25.7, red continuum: 25.5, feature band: 18.2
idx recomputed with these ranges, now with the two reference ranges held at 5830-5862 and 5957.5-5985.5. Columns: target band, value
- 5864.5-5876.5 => 0.013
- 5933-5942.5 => -0.012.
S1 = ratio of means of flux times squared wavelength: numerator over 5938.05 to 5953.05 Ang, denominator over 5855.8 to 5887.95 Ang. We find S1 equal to 1.1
